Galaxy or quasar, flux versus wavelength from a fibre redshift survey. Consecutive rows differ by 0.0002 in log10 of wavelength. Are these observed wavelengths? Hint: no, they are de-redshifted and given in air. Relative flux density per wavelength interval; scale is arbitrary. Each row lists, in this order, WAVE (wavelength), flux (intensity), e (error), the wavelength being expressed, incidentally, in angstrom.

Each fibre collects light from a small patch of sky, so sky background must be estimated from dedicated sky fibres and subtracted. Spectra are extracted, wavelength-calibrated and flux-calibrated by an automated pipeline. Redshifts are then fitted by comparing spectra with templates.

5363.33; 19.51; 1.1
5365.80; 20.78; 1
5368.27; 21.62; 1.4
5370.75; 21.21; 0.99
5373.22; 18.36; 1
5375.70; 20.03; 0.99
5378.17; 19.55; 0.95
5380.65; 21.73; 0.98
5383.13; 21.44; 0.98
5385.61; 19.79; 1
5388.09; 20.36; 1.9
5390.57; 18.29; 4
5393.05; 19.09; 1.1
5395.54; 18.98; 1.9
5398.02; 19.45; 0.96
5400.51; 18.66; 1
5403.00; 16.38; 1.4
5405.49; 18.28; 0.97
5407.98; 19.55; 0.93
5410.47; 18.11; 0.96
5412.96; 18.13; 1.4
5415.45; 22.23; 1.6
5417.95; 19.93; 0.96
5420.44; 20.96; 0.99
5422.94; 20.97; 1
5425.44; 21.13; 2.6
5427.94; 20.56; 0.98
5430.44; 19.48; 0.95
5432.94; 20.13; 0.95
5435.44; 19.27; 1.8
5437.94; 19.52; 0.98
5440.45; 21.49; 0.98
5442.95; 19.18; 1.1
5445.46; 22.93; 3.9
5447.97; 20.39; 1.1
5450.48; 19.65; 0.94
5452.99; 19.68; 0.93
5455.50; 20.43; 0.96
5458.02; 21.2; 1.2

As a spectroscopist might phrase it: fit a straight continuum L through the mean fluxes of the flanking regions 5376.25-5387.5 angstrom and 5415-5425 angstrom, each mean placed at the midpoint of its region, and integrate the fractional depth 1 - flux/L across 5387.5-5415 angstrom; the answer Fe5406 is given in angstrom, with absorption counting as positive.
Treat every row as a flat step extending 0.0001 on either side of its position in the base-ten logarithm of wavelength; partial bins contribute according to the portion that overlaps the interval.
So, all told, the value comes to 2.7 angstrom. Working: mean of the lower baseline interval 20.6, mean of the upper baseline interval 20.9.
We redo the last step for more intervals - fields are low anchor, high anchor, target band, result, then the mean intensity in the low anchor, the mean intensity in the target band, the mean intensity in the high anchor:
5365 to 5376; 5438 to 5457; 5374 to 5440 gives 2.36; 20.4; 19.7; 20.5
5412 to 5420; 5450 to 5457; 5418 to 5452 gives -0.49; 20.3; 20.4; 20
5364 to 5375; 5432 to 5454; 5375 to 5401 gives 0.75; 20.4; 19.8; 20.3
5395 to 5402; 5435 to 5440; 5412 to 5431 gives -1.05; 18.9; 20.5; 19.7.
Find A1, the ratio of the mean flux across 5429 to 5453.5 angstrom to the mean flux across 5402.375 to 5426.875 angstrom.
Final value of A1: 1.0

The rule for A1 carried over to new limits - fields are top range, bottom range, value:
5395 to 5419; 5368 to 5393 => 0.94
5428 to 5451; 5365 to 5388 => 0.99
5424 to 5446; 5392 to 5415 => 1.09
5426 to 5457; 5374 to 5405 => 1.04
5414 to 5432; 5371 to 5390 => 1.03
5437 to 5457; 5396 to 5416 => 1.09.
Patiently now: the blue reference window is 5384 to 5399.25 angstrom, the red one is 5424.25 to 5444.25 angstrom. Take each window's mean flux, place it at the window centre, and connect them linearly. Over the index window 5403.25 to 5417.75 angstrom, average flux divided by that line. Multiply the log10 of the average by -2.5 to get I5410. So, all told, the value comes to 0.03 mag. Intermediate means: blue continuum 19.4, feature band 19.1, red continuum 20.1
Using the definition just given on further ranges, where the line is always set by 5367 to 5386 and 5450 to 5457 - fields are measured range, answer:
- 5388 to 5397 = 0.07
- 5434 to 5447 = -0.02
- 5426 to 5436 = 0.01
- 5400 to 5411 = 0.12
